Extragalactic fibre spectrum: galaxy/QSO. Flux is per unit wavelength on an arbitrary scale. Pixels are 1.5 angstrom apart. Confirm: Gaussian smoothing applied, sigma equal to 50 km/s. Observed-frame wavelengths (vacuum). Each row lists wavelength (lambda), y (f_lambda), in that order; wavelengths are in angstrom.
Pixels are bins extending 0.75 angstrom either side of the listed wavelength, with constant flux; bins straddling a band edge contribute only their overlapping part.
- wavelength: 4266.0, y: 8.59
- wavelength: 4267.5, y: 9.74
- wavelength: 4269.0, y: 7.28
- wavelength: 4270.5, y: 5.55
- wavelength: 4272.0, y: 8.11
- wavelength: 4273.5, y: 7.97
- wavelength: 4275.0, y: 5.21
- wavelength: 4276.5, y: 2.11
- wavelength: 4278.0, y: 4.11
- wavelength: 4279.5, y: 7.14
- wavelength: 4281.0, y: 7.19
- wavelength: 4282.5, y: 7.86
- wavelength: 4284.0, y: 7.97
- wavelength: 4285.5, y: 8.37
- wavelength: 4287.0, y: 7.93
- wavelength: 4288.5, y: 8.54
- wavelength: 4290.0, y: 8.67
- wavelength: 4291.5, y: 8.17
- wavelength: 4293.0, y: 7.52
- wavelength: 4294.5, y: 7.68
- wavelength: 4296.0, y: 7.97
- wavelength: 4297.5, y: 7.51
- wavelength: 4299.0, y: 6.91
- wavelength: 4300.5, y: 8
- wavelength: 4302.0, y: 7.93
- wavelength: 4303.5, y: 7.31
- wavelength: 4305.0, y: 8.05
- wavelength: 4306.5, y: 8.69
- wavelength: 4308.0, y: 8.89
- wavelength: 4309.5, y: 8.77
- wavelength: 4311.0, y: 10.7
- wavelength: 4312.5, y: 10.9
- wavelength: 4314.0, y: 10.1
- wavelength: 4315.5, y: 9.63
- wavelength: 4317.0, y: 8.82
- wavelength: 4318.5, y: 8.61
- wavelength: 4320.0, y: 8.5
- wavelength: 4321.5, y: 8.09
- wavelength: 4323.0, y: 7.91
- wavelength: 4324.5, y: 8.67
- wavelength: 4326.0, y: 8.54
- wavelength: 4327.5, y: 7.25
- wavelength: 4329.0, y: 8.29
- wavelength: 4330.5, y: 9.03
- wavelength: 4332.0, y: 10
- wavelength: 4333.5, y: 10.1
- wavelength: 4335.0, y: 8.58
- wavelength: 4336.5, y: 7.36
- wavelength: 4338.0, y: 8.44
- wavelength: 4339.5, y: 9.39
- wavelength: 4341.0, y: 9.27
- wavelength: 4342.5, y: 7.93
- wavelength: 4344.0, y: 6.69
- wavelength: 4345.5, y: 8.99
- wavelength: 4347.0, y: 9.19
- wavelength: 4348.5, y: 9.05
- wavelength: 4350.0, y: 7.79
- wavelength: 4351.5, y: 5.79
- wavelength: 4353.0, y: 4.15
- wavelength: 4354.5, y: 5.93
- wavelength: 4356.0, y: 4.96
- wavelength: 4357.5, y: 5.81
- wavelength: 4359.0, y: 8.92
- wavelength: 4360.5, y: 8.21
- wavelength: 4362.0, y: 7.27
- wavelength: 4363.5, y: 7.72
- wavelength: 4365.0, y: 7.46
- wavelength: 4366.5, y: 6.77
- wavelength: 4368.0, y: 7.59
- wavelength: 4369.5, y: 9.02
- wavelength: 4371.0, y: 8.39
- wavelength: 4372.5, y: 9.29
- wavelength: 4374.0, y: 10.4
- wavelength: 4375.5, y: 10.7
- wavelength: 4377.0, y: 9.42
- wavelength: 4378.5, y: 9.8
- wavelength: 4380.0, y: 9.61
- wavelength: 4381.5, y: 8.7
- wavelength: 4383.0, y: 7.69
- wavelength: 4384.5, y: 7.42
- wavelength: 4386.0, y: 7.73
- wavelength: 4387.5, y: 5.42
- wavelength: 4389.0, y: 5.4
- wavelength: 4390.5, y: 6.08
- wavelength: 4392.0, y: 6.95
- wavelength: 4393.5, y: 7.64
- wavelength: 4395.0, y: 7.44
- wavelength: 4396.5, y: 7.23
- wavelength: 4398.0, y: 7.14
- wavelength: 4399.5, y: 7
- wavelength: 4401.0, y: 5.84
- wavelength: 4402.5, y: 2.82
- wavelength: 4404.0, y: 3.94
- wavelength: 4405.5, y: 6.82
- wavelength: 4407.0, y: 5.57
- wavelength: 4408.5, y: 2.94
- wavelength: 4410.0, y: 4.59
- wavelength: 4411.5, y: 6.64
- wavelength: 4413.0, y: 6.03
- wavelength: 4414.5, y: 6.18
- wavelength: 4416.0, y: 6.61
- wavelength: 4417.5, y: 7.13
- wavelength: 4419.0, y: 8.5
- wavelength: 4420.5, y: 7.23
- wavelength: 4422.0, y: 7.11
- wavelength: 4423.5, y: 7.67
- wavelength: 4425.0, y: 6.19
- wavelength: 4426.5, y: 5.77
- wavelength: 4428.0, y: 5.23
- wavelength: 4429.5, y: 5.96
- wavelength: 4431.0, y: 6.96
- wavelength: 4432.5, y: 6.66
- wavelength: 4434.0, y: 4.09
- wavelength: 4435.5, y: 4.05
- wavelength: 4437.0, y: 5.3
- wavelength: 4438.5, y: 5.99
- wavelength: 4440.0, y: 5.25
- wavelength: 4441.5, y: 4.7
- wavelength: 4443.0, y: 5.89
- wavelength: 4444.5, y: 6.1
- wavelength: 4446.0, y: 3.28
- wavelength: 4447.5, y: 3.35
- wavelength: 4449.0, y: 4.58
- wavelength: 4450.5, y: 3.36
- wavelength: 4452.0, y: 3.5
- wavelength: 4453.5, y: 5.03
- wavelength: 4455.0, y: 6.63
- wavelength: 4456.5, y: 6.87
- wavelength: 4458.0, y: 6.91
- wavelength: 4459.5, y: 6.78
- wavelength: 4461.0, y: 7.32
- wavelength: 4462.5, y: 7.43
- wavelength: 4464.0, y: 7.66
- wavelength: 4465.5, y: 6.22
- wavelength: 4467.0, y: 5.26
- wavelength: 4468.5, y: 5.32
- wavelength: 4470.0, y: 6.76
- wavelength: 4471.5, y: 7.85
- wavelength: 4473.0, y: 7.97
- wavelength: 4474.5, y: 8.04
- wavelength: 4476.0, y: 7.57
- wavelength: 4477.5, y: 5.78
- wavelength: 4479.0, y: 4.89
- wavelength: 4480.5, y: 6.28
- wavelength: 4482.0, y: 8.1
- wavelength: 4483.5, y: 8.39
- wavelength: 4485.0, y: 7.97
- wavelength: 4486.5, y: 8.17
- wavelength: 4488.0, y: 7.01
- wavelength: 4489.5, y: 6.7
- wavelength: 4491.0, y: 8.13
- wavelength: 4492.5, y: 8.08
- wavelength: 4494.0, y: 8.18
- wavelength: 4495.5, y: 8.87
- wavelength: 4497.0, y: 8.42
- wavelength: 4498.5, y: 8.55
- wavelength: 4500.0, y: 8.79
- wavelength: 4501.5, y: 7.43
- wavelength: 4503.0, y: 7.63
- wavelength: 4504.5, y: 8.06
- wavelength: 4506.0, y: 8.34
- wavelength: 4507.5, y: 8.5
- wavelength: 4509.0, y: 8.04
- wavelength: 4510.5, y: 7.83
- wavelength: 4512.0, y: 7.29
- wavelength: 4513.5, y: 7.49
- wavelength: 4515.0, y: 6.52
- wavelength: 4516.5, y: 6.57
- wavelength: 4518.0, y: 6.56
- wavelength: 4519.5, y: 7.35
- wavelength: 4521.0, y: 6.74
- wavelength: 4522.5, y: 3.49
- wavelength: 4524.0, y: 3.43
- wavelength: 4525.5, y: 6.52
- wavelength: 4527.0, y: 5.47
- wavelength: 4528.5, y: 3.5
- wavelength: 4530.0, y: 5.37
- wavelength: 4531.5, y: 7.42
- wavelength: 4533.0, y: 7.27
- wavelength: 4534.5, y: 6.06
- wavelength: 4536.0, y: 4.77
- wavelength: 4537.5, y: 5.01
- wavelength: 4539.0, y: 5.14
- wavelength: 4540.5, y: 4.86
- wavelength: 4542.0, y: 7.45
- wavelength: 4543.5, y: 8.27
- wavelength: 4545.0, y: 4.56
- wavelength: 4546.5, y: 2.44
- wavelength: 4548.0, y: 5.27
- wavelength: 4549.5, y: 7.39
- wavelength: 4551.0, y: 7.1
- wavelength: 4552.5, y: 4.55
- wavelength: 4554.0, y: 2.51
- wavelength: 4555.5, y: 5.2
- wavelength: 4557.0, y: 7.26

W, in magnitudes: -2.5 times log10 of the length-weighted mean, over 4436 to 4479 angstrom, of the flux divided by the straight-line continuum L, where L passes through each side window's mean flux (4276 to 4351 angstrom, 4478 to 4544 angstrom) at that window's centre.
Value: 0.221 mag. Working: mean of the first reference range 8.23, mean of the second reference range 6.92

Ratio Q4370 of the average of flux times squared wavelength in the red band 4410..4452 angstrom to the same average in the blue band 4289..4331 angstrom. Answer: 0.7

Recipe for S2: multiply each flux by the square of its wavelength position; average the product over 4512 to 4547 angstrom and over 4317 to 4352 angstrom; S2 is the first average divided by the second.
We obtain 0.75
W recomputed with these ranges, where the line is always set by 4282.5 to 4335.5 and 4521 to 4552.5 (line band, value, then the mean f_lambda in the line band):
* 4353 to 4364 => 0.16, 6.76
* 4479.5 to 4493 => -0.22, 7.59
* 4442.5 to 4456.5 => 0.37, 4.73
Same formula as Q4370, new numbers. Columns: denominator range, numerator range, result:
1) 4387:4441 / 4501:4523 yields 1.25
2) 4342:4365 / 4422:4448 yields 0.79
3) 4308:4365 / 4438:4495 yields 0.83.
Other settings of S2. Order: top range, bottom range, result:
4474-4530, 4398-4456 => 1.32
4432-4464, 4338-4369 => 0.76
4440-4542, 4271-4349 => 0.87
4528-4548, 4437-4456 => 1.19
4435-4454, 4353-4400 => 0.63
